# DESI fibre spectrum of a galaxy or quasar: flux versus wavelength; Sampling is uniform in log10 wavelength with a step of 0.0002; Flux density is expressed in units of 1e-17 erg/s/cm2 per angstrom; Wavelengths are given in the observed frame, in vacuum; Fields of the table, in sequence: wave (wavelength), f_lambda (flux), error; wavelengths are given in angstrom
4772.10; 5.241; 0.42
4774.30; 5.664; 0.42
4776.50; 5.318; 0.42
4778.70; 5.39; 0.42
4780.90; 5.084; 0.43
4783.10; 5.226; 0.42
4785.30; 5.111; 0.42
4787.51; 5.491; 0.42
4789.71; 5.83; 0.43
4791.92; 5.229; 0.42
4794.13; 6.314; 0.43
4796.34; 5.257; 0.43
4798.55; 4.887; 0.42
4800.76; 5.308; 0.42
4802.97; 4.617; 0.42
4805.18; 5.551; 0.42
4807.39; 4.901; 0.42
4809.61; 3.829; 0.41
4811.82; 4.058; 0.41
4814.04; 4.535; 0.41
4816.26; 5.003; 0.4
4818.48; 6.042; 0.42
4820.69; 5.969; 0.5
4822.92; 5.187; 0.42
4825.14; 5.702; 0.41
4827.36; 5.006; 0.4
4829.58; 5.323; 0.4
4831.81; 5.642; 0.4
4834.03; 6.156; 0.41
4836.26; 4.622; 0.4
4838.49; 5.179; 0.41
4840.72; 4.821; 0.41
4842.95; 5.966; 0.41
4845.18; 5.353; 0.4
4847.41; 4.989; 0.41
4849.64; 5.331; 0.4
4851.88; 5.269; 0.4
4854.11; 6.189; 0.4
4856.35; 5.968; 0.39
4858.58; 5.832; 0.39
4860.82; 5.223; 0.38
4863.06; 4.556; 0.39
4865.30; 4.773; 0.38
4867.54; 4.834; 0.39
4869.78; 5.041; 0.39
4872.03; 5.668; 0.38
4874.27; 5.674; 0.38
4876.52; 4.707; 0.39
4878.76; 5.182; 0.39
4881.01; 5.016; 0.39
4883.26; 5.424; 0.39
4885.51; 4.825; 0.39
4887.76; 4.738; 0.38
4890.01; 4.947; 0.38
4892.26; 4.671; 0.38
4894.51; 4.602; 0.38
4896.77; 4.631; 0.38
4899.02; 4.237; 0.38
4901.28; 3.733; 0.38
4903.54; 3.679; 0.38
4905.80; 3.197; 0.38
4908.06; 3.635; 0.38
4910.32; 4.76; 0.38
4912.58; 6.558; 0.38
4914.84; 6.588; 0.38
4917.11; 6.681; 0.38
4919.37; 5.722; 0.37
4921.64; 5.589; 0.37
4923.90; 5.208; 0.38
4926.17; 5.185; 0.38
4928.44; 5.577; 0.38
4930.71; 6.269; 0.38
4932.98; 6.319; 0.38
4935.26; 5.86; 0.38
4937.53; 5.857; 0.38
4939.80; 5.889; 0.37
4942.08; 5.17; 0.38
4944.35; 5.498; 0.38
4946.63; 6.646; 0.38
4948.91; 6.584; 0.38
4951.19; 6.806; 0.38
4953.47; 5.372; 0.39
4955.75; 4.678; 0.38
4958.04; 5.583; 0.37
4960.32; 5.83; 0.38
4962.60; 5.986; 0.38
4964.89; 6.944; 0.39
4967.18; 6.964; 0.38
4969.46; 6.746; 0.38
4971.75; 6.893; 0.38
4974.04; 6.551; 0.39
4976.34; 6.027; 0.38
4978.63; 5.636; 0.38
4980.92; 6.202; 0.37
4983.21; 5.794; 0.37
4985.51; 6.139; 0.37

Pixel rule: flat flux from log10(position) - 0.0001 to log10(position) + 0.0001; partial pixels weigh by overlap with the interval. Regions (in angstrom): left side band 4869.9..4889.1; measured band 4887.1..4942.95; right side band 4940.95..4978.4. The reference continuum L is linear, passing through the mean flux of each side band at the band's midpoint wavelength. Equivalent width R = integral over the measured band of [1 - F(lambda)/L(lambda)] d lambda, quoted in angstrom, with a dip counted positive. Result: 4.2 angstrom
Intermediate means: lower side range 5.14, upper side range 6.13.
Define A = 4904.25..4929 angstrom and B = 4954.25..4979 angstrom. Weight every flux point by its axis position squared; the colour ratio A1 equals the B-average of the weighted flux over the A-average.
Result 1.19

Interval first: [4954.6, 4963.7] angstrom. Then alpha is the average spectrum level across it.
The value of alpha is 5.52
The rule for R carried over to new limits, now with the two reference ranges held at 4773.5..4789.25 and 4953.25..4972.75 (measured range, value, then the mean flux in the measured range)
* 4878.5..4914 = 7.5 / 4.62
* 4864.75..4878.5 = 1.4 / 5.14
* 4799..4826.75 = 2.2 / 5.05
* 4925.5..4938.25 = 0.3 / 5.87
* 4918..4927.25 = 0.8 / 5.46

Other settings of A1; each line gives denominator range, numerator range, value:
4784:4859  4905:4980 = 1.16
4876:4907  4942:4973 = 1.40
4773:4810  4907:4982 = 1.20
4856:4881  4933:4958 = 1.16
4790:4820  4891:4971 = 1.15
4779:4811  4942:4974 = 1.27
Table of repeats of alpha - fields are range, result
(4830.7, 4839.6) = 5.4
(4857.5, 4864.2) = 5.2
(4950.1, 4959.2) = 5.6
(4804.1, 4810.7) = 4.76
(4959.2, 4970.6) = 6.5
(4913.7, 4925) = 5.96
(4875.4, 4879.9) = 4.95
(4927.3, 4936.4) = 6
